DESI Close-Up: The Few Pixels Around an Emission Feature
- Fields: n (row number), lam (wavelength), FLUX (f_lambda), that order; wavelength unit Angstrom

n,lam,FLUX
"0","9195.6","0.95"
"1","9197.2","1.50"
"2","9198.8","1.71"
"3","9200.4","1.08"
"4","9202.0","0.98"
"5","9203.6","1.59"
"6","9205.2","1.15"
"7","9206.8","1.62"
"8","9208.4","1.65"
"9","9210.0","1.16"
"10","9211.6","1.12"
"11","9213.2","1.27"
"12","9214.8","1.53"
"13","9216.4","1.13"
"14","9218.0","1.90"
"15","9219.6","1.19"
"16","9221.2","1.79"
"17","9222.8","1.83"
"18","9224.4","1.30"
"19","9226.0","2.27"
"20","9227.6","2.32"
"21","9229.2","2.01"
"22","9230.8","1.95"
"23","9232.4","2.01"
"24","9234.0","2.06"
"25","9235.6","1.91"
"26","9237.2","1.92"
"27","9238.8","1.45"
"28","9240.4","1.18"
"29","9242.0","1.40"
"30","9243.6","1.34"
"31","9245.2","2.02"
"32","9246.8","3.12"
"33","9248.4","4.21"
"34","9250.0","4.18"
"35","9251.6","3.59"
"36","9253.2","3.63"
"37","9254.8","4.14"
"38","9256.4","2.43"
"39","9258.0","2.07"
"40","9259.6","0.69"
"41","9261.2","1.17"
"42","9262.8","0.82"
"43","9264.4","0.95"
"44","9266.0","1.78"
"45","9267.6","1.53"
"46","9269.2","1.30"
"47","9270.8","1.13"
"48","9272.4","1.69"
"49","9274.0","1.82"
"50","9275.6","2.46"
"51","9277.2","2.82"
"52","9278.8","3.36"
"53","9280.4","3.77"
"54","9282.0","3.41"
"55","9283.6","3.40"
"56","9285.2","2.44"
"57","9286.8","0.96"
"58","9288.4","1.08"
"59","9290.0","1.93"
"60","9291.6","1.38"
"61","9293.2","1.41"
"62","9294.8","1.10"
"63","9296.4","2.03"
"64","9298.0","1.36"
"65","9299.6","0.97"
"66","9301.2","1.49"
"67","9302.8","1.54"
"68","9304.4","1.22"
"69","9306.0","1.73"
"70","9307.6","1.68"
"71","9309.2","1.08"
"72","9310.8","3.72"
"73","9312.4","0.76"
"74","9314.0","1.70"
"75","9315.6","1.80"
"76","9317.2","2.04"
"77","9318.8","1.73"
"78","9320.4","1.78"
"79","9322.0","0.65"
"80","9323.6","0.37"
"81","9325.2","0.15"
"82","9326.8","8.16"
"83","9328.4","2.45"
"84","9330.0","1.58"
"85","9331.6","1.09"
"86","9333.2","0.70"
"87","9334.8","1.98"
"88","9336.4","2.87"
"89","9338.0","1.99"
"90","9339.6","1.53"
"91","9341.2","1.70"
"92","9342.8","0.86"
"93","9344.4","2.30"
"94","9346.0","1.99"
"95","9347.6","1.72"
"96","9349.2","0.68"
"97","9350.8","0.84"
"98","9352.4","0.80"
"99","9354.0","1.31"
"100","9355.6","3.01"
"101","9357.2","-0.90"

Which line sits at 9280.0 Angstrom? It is [N II] 6583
